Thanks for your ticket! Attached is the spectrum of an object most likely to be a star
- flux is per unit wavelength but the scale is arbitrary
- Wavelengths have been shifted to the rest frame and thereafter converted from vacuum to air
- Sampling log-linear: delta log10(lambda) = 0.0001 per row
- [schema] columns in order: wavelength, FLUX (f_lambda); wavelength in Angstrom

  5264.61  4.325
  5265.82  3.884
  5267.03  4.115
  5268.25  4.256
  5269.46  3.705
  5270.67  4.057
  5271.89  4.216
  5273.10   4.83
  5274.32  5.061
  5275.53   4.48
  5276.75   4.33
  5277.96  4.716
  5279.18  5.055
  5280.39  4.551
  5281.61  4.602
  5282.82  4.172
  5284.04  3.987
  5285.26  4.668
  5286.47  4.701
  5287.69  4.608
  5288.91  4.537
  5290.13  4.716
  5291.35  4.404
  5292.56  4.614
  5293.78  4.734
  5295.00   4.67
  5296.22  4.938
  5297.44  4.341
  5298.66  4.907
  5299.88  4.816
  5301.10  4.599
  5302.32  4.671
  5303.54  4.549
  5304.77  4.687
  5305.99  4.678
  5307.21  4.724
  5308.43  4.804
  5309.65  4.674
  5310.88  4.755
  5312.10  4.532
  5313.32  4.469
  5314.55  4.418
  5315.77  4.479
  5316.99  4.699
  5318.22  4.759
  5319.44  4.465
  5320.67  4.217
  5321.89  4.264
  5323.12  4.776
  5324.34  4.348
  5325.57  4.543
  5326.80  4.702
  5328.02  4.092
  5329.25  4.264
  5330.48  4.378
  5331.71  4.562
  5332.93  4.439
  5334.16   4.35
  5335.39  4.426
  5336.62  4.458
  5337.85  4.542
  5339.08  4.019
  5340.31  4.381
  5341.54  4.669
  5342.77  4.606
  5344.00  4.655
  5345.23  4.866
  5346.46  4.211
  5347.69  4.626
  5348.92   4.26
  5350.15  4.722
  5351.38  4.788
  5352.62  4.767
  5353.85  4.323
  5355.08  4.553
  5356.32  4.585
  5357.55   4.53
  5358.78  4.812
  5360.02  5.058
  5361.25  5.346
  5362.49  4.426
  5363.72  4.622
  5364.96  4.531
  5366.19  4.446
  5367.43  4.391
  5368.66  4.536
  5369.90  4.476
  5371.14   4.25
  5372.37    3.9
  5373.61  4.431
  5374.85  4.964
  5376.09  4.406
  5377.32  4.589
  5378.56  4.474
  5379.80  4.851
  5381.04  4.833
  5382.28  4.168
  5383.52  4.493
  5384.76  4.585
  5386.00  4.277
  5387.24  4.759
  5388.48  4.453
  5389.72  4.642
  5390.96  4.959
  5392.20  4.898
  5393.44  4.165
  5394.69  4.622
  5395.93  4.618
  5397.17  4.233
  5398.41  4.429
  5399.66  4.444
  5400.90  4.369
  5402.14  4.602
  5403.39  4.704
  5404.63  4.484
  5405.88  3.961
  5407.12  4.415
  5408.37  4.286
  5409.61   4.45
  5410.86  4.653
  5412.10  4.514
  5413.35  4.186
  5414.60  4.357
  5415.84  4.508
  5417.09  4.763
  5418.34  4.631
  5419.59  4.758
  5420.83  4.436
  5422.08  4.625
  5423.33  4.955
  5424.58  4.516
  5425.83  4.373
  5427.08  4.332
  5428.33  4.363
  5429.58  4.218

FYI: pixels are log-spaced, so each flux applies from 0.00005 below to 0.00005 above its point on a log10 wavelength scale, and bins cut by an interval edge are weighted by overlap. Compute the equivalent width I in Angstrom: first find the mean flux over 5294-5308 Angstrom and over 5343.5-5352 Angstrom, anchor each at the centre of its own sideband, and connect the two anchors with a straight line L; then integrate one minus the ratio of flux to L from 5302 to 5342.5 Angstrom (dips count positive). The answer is 1.2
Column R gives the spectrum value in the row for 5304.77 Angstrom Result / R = 4.687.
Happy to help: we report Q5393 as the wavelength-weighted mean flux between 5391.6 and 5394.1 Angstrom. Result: 4.52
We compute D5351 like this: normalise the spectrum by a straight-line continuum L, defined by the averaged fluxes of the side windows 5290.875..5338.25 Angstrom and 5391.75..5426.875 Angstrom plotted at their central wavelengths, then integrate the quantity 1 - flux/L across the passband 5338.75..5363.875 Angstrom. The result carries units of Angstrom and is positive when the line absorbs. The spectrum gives -0.5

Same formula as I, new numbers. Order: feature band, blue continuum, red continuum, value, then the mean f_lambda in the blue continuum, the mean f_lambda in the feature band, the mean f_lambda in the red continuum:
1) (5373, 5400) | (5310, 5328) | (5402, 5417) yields -0.6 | 4.52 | 4.56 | 4.43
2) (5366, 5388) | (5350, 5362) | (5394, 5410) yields 0.5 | 4.74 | 4.49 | 4.43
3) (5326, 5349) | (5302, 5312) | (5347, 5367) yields 1.0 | 4.68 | 4.45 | 4.65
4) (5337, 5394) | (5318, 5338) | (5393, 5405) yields -1.4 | 4.44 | 4.56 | 4.47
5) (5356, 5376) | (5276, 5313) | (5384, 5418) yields -0.2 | 4.62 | 4.58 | 4.5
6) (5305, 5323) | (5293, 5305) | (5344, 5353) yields 0.3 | 4.69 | 4.58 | 4.61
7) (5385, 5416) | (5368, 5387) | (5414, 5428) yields 0.3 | 4.49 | 4.48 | 4.57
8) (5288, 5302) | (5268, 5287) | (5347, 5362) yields -0.4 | 4.47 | 4.66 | 4.69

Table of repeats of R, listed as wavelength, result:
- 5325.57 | 4.543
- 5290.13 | 4.716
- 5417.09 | 4.763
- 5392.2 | 4.898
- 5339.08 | 4.019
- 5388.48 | 4.453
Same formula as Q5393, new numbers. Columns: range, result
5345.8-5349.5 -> 4.38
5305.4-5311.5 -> 4.73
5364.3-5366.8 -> 4.49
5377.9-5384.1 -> 4.56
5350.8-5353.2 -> 4.76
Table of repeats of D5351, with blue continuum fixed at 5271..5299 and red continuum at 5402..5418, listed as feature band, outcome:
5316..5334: 0.3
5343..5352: -0.1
